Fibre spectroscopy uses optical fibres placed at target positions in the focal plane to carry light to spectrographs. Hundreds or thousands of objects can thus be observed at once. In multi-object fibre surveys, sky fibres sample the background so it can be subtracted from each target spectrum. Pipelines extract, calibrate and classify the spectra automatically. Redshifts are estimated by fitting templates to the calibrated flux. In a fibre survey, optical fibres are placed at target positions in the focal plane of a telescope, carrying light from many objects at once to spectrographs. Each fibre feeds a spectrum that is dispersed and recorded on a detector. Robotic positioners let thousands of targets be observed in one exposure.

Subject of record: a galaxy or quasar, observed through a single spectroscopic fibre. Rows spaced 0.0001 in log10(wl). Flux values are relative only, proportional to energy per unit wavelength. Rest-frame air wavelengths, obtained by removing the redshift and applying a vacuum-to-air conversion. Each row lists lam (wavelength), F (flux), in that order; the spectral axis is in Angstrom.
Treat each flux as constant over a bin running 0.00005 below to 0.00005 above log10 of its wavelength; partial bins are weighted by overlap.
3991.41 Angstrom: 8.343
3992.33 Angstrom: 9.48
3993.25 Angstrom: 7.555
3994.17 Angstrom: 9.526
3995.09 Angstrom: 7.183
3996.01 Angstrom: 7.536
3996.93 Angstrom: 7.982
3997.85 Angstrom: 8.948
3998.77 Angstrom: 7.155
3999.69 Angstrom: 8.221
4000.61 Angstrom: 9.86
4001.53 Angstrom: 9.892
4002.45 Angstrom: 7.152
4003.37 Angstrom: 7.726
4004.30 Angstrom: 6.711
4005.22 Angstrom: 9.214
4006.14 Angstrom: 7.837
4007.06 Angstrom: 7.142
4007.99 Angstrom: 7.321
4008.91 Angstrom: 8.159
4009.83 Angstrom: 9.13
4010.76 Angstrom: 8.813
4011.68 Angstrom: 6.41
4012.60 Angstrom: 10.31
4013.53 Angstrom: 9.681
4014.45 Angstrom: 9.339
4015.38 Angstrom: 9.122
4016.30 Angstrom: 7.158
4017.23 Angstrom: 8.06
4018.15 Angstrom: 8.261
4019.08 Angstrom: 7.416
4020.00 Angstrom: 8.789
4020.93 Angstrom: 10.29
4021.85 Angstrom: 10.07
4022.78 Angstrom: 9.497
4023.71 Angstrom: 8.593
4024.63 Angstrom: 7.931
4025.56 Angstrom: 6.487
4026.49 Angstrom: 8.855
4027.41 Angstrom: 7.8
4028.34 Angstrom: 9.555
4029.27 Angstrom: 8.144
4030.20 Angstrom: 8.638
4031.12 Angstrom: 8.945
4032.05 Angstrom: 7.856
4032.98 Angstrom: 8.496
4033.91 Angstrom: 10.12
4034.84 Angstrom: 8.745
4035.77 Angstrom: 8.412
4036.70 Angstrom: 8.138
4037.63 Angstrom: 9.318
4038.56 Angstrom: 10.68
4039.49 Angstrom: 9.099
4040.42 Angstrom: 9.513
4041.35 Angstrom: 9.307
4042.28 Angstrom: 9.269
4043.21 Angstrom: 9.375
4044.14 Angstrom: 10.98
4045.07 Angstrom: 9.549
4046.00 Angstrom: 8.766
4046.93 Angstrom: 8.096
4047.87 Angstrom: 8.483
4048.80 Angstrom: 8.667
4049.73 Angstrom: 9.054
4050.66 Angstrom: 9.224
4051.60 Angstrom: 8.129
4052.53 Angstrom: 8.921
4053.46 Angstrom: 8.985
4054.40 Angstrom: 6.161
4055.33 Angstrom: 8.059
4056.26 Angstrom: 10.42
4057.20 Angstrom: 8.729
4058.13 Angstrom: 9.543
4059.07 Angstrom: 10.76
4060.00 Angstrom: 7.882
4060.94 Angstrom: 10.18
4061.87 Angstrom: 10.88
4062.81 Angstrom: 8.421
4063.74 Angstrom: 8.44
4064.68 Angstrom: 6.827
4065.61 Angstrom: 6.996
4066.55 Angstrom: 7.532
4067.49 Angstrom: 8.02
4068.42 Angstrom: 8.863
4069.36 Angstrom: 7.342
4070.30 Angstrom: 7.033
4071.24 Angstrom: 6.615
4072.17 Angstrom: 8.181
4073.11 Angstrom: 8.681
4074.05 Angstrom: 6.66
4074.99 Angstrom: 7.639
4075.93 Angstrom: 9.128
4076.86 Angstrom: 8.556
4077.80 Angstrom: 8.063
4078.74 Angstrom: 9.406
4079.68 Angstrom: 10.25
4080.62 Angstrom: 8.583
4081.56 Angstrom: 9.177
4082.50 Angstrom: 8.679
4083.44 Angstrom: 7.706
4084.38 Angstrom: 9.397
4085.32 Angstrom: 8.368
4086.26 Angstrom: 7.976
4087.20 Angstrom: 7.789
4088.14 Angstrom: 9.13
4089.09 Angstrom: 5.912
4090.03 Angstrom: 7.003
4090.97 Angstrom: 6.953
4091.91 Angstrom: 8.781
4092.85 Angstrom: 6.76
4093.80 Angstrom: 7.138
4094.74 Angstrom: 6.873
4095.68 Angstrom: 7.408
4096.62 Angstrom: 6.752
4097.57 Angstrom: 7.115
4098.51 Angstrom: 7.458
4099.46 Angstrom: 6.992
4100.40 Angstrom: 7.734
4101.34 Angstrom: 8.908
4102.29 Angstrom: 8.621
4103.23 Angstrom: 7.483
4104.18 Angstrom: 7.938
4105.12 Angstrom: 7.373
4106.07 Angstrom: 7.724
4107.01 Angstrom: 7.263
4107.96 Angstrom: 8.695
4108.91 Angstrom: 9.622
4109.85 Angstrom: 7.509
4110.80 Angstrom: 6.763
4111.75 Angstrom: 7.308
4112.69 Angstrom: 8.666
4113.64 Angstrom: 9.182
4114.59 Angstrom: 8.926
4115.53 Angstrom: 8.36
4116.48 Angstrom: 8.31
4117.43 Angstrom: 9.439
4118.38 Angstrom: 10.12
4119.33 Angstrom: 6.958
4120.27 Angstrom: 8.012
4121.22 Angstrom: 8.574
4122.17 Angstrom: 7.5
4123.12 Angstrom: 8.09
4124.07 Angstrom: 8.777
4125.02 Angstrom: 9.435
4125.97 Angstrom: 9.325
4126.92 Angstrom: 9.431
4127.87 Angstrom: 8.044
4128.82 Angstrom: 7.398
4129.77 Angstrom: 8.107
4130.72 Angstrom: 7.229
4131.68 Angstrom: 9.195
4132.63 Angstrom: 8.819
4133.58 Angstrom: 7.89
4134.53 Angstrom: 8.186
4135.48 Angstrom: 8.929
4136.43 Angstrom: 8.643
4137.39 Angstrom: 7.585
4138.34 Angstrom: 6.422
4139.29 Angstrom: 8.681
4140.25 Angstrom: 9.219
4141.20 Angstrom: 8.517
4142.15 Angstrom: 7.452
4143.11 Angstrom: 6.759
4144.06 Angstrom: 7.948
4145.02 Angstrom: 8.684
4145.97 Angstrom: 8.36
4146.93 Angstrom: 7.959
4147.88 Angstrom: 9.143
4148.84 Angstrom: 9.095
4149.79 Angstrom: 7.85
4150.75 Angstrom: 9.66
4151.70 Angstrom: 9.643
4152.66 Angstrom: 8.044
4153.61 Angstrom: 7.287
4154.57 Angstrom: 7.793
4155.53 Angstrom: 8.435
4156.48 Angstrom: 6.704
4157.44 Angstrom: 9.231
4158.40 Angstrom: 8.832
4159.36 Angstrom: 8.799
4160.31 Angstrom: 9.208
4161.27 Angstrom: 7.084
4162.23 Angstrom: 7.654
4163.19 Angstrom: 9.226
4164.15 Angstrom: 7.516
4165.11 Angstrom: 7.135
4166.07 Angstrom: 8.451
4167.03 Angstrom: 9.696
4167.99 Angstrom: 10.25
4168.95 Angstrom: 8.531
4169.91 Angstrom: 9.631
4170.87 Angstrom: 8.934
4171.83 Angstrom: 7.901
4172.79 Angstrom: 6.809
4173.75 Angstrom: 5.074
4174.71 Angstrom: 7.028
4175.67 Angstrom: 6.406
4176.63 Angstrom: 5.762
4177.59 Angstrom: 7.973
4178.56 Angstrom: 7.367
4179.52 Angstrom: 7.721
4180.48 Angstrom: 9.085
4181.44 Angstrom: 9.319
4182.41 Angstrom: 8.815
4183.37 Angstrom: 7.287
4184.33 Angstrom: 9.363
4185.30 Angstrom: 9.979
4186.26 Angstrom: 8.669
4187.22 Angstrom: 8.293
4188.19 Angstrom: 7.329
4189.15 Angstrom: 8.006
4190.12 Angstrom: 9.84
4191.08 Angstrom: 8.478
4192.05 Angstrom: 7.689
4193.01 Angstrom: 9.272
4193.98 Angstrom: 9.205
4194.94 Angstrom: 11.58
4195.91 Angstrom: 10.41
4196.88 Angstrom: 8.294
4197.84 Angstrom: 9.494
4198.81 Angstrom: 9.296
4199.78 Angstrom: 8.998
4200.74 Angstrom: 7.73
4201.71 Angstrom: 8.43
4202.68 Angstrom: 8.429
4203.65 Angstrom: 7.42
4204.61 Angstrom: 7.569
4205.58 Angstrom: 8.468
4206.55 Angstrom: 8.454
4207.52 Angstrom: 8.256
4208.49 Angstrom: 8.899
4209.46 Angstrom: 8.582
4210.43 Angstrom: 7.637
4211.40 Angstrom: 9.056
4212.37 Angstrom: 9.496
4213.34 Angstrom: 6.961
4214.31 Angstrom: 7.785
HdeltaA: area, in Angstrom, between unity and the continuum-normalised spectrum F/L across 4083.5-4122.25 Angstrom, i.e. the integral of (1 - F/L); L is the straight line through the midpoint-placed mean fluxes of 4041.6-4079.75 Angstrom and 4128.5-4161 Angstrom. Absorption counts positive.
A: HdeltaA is 2.3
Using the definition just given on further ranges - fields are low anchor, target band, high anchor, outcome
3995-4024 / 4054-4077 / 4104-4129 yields 0.21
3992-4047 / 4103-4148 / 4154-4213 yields 1.22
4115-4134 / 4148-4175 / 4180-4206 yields 1.05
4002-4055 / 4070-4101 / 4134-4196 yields 2.26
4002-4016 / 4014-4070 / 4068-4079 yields -4.35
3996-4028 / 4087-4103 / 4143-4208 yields 1.71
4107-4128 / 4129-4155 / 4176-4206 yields 0.77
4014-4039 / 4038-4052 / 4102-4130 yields -0.99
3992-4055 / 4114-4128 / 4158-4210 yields -0.26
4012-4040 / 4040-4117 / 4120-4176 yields 2.39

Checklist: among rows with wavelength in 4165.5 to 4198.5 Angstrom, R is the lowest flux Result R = 5.074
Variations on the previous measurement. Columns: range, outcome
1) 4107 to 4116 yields 6.763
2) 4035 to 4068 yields 6.161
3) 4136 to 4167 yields 6.422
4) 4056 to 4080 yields 6.615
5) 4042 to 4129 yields 5.912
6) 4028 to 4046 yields 7.856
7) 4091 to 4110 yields 6.752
